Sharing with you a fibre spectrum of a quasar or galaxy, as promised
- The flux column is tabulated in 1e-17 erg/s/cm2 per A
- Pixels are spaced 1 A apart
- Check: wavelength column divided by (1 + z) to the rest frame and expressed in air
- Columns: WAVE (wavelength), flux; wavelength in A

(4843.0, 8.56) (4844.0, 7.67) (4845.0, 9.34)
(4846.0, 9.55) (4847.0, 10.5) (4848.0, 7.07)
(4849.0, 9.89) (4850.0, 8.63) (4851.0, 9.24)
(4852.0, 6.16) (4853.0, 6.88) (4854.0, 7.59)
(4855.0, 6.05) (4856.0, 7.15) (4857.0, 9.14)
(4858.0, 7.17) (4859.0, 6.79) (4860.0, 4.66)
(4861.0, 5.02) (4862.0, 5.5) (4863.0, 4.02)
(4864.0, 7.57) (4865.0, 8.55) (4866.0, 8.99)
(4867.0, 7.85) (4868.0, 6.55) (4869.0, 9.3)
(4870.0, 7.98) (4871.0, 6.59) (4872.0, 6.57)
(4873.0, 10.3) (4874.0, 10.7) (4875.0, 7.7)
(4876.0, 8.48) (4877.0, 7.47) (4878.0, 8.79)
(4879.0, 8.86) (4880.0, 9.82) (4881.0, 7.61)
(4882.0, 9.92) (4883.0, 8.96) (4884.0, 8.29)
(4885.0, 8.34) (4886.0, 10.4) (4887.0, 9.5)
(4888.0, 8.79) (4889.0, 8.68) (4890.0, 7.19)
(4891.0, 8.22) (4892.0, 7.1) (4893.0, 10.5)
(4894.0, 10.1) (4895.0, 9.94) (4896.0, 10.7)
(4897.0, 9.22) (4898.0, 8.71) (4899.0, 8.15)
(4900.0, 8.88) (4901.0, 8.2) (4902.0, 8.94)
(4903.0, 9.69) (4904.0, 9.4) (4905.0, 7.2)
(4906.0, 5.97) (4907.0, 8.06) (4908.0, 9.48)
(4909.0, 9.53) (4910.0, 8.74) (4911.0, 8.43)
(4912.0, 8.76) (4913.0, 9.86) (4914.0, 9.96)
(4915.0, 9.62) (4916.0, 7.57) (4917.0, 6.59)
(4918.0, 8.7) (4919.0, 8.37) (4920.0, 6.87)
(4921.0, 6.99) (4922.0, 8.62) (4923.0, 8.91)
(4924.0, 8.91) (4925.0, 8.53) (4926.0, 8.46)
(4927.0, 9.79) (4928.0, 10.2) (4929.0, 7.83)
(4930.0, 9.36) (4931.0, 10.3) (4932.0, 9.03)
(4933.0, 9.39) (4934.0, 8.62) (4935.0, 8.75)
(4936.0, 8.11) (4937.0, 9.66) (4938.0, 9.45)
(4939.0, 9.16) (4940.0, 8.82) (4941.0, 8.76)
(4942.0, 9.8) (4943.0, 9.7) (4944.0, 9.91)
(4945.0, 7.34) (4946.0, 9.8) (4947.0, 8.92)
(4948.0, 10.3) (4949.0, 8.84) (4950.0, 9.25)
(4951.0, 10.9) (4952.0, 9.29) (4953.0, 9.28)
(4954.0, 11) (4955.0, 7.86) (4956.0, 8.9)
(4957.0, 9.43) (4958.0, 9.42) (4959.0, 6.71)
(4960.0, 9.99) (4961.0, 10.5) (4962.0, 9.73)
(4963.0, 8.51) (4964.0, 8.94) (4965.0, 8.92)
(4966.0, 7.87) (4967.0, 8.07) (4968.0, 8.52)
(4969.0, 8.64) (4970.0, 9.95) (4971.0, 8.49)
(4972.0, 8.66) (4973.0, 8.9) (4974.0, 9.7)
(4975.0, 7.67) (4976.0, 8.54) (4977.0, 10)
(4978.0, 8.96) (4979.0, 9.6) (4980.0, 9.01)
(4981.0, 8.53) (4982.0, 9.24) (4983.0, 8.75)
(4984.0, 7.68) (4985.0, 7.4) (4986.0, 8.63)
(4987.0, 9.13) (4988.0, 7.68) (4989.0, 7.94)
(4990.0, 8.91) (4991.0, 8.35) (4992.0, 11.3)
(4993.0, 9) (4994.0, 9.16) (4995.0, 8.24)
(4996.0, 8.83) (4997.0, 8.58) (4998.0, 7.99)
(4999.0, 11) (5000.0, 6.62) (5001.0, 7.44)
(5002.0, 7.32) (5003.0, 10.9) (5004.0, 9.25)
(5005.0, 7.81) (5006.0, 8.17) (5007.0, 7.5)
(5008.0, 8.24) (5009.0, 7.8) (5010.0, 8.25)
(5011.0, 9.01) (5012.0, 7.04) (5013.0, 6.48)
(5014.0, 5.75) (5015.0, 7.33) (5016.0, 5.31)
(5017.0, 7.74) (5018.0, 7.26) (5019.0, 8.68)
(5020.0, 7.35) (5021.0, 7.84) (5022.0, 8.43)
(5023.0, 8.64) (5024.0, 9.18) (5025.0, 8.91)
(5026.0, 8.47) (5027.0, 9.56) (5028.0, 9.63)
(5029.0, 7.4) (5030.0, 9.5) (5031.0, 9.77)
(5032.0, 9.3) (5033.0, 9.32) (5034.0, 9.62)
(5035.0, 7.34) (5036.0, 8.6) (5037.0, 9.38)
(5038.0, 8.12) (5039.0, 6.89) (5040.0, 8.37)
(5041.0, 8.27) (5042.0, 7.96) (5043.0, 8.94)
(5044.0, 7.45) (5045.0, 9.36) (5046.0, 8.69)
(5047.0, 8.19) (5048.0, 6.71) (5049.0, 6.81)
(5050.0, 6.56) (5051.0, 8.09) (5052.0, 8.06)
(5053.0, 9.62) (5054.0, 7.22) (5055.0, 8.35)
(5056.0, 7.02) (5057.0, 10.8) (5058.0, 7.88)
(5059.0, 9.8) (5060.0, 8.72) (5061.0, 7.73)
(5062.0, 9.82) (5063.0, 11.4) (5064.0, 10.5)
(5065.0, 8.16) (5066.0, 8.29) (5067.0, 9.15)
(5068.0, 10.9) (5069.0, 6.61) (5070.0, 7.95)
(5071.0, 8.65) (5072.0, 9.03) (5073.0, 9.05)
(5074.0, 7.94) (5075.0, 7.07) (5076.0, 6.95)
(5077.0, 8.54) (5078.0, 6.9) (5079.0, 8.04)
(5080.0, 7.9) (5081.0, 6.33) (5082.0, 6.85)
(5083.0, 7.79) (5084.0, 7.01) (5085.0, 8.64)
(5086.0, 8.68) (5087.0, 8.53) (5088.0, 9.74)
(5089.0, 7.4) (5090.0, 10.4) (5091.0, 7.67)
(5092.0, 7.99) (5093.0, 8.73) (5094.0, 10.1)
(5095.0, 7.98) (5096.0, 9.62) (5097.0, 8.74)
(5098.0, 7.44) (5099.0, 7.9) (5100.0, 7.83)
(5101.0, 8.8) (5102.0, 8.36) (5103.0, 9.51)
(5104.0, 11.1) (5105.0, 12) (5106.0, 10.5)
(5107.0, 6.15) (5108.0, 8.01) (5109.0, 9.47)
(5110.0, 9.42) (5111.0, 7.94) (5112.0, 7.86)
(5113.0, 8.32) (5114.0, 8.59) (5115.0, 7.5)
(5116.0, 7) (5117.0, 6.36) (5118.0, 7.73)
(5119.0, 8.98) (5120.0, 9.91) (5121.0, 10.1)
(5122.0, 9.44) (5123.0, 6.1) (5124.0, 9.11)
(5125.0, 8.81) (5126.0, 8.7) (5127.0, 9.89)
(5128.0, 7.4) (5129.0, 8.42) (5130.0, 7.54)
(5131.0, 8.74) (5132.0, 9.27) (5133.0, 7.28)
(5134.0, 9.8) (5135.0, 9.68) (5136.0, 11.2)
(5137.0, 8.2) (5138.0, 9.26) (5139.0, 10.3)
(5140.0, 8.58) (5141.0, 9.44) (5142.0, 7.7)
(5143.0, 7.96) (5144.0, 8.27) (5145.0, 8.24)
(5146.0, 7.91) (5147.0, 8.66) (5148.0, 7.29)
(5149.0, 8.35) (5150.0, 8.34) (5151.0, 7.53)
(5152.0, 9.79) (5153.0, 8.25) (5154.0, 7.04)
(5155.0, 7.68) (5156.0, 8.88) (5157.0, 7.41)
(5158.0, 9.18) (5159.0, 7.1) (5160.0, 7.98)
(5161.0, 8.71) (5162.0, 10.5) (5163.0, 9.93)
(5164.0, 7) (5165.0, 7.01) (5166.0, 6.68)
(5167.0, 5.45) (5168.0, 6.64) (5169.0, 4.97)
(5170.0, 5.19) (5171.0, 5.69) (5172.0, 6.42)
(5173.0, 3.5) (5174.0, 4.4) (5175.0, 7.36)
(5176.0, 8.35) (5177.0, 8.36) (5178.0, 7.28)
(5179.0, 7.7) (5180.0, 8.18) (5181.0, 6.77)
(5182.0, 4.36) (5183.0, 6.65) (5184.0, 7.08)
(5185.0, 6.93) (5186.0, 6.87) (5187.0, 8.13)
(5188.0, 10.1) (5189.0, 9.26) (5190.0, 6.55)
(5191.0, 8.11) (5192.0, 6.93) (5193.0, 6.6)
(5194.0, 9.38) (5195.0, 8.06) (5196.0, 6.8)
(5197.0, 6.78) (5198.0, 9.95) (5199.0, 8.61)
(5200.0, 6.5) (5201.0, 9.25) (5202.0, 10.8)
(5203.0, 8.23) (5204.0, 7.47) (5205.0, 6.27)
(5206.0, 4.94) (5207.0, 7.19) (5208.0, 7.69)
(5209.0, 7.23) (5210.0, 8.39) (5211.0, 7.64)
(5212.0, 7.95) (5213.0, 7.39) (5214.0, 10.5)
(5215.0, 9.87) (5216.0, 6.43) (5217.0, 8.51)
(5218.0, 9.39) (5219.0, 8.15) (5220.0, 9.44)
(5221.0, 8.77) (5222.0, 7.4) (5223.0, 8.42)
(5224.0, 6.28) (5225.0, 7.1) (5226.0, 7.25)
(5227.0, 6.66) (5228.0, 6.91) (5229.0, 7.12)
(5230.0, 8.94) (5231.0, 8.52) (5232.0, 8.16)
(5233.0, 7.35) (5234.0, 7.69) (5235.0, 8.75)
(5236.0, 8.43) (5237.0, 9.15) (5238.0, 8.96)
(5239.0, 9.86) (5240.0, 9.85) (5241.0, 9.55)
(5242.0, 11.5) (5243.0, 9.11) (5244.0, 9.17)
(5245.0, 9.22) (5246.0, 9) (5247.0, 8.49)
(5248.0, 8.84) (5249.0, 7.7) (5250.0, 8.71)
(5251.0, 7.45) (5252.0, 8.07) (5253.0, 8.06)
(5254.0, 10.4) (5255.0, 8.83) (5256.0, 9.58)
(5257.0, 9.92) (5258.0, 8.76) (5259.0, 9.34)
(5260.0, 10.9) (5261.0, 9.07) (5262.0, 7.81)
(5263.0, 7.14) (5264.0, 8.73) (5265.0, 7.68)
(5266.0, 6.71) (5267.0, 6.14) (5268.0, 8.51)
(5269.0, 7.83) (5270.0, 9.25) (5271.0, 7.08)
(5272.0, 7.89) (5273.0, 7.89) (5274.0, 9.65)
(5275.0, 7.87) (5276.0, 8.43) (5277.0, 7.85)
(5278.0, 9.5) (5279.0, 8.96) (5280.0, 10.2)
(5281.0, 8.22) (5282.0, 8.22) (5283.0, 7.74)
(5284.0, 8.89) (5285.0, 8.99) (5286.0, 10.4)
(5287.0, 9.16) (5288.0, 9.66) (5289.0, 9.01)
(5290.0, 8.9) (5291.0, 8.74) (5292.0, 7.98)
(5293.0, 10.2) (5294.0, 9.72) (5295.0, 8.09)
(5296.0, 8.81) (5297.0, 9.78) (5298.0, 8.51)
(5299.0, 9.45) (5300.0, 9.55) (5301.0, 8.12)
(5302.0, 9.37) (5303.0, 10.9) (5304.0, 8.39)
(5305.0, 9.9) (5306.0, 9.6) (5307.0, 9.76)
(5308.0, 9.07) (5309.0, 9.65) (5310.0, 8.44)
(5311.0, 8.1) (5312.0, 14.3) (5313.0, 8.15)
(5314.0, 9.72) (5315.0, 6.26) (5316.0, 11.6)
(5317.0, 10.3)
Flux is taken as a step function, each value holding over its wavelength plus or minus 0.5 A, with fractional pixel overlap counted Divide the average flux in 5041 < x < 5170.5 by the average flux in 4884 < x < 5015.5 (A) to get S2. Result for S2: 0.95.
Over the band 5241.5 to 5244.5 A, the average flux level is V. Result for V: 9.93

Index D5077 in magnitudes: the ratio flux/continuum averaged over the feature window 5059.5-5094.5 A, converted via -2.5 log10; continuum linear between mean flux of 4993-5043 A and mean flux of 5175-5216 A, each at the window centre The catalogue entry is -0.04 mag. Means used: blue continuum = 8.29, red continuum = 7.76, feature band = 8.43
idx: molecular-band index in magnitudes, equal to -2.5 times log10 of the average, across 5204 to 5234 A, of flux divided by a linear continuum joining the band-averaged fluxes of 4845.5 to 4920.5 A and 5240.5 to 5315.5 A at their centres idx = 0.133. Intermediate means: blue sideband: 8.3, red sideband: 8.89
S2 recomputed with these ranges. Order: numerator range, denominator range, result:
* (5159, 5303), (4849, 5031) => 0.96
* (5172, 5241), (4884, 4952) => 0.88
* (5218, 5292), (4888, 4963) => 0.96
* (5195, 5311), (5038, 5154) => 1.01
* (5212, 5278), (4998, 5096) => 1.02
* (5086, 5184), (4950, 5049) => 0.95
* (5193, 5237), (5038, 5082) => 0.96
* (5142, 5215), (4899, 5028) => 0.88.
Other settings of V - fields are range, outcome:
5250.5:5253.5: 7.86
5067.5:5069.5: 8.76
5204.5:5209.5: 6.66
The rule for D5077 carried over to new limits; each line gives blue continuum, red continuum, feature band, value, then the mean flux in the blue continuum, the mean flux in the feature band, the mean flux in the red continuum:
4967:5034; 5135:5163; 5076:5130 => 0.013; 8.49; 8.43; 8.56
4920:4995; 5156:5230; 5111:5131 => -0.043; 8.97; 8.31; 7.55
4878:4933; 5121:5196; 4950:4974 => -0.060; 8.8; 9.08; 7.87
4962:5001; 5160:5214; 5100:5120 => -0.095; 8.73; 8.62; 7.4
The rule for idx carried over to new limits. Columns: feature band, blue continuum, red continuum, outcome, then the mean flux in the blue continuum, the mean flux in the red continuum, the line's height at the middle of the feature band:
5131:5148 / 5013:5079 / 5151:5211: -0.14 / 8.33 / 7.47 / 7.73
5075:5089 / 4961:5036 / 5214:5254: 0.09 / 8.52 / 8.47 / 8.5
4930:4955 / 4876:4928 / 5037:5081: -0.08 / 8.72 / 8.33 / 8.62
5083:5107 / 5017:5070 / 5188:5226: -0.06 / 8.54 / 7.97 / 8.36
